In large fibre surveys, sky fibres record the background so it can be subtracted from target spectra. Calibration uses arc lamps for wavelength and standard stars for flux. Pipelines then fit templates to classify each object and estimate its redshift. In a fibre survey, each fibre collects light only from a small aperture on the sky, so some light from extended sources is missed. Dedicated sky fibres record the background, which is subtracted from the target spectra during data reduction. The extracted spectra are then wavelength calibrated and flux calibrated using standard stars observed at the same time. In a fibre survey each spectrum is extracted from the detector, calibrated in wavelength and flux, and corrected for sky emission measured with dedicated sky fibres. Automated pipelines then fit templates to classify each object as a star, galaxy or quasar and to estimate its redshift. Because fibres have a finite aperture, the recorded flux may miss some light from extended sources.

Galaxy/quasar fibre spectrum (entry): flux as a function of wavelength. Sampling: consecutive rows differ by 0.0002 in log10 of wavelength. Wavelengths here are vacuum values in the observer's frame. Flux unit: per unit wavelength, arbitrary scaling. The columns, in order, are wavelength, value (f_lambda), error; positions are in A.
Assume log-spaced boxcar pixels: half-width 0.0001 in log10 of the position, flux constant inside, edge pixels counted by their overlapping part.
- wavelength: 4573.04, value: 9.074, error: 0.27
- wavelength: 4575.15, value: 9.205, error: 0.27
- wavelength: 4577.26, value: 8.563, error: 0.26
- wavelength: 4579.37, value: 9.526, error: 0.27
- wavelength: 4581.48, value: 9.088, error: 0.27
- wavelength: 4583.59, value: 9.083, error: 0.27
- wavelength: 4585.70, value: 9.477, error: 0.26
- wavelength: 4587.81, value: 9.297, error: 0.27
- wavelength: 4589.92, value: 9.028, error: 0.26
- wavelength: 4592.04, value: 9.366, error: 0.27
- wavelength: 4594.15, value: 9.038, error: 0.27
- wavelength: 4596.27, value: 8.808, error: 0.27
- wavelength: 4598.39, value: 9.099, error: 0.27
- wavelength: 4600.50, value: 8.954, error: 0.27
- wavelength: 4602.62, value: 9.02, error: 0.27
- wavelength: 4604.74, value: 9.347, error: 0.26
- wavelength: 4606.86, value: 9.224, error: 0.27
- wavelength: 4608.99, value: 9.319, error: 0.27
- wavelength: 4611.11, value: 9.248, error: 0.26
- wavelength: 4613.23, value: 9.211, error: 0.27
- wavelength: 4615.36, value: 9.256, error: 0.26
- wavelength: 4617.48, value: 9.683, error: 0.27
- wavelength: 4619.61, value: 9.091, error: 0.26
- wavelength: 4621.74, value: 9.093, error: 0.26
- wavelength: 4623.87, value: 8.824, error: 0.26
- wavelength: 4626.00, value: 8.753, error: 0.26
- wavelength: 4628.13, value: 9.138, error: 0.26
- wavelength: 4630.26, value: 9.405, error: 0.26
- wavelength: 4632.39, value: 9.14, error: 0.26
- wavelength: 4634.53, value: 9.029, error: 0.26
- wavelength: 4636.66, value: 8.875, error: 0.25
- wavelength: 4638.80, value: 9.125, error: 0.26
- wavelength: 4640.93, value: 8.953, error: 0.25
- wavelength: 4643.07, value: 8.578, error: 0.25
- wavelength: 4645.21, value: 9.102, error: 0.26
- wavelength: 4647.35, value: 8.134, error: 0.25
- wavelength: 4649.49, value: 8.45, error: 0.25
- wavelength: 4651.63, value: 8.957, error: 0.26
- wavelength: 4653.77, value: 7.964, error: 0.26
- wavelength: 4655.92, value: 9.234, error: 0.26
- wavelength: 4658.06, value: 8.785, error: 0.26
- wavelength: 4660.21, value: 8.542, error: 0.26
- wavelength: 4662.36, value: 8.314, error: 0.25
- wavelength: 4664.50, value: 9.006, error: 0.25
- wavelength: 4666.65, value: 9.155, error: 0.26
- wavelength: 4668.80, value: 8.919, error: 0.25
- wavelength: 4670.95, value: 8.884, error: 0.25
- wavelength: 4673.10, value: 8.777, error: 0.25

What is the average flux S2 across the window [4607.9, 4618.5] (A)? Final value 9.34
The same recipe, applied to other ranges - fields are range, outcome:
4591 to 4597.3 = 9.07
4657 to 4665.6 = 8.66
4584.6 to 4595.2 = 9.25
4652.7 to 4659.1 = 8.66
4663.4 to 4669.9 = 9.03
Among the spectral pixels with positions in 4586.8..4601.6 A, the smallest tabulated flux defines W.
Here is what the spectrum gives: 8.808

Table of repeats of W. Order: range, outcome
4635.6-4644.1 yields 8.578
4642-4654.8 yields 7.964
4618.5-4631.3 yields 8.753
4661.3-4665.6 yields 8.314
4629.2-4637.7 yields 8.875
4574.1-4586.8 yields 8.563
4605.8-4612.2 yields 9.224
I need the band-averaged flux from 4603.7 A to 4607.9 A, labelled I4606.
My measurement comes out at 9.29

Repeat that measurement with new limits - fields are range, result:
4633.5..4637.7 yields 8.96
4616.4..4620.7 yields 9.39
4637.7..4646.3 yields 8.94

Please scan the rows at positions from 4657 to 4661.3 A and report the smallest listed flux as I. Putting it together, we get 8.542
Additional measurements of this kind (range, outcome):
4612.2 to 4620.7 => 9.091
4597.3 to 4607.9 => 8.954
